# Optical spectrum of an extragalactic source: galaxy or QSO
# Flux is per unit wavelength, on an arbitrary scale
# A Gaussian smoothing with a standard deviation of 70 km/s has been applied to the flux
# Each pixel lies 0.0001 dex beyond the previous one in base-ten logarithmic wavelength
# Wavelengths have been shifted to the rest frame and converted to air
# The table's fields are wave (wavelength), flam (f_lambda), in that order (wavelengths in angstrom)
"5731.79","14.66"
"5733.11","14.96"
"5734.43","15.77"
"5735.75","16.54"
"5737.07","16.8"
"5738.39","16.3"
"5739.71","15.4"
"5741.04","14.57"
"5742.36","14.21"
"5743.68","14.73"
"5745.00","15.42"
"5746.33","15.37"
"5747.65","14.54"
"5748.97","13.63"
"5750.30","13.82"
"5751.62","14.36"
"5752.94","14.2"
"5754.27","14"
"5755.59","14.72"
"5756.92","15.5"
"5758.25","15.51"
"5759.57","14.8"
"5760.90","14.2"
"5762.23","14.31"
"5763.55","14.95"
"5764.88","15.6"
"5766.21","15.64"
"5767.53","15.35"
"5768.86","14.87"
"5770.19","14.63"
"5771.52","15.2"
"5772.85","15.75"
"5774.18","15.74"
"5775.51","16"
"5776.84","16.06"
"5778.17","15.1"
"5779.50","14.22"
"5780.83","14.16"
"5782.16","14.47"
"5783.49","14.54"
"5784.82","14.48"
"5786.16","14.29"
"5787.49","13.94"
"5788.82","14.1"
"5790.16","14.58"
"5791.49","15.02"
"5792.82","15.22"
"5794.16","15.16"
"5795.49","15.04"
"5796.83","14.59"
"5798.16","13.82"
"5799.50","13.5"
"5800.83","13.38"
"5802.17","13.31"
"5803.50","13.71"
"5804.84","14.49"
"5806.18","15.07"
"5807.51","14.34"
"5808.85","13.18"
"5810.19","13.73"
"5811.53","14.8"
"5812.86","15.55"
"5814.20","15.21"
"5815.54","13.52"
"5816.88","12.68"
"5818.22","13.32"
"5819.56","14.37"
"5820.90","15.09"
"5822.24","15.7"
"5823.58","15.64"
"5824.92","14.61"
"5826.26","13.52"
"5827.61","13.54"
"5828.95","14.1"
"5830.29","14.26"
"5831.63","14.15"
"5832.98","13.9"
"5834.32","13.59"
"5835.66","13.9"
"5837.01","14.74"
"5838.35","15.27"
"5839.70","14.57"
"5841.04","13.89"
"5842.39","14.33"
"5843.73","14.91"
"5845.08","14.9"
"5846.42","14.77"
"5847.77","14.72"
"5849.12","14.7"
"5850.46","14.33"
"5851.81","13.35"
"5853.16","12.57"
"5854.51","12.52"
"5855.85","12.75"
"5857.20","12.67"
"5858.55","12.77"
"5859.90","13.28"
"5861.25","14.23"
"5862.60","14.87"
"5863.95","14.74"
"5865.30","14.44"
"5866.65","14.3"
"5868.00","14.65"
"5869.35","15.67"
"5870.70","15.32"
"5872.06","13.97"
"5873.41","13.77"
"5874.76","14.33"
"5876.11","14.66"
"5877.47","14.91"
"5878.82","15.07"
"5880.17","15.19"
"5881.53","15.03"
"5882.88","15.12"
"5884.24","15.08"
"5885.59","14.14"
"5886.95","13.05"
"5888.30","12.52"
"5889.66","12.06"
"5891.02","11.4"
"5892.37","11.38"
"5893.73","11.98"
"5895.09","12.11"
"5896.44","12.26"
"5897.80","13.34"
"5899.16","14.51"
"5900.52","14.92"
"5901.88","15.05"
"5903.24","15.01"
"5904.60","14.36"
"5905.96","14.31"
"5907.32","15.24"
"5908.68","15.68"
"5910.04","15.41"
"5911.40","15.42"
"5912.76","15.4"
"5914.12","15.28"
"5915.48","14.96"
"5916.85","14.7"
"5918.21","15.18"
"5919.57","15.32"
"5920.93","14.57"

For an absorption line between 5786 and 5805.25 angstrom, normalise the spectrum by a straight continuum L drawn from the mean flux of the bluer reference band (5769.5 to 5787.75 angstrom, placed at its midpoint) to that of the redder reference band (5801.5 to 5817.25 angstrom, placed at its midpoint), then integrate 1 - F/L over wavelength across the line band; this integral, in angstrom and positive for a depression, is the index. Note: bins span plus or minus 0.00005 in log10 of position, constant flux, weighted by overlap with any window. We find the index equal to 0.3 angstrom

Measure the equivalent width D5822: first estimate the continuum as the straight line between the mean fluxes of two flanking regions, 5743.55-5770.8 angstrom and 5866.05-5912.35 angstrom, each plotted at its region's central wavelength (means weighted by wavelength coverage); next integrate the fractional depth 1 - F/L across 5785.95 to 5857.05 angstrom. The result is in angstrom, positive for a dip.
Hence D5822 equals 1.3 angstrom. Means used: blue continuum 14.8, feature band 14.2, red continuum 14.2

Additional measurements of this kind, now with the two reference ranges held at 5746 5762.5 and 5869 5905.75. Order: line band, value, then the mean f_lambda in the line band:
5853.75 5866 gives 0.4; 13.6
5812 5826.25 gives -0.3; 14.5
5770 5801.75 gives -0.7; 14.7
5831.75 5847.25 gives -0.3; 14.4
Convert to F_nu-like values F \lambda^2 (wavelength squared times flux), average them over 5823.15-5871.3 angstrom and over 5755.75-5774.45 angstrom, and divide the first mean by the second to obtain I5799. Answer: 1.0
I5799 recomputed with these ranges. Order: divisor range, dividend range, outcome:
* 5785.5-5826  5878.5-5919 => 1.02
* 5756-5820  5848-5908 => 0.98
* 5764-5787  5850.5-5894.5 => 0.95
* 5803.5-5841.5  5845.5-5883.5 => 1.01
